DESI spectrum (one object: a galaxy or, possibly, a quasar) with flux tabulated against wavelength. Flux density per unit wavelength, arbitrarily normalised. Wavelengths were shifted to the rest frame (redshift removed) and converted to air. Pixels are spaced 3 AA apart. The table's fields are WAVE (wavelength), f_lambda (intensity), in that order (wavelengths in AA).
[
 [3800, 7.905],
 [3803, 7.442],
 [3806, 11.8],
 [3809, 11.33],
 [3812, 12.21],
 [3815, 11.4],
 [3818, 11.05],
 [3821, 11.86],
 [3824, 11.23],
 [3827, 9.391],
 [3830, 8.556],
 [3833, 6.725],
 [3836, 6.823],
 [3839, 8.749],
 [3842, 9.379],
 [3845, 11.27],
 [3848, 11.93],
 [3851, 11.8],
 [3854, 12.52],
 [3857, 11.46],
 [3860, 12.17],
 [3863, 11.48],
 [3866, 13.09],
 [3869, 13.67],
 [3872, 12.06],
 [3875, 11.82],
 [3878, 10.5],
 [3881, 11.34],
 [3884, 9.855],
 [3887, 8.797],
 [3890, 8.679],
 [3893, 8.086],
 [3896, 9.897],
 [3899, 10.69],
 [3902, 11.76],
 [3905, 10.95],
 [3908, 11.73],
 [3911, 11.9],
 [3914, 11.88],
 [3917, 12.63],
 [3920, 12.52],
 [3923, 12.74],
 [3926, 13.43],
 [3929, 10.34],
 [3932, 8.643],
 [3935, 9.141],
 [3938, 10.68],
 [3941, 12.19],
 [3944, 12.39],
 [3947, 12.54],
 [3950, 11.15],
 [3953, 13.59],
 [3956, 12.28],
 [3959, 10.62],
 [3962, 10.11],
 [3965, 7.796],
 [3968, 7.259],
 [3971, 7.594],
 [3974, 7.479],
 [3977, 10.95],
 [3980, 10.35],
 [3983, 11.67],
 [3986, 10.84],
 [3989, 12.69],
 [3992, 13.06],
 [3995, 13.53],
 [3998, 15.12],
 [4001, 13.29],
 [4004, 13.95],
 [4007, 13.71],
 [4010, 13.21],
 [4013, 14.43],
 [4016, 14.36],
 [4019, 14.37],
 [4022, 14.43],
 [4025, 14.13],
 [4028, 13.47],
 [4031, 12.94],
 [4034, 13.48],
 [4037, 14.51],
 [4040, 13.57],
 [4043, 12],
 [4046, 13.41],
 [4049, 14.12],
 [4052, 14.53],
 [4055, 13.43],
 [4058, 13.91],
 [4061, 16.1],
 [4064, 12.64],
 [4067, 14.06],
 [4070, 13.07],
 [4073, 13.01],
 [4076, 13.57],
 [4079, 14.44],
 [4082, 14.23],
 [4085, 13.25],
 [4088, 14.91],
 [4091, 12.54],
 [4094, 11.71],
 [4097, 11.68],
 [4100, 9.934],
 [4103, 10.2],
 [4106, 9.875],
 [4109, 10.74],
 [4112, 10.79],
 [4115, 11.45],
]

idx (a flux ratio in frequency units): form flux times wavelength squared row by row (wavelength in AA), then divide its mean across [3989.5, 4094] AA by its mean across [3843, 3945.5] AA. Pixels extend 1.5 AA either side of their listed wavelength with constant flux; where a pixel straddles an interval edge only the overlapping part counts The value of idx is 1.3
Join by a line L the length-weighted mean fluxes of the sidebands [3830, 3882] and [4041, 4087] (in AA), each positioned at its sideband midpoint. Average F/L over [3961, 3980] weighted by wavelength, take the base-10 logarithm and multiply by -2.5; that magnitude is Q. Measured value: 0.399 mag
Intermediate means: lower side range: 10.9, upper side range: 13.7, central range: 8.63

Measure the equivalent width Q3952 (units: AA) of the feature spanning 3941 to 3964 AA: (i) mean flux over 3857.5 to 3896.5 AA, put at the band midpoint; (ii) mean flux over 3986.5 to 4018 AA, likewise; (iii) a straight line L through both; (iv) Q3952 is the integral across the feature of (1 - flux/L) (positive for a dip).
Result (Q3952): 1.5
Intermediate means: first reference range 10.9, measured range 11.7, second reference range 13.7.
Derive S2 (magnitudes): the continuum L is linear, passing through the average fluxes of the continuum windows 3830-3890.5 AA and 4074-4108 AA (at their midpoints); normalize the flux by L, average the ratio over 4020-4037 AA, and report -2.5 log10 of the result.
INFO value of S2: -0.16 mag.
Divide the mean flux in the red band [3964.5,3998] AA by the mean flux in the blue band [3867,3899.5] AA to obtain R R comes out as 1.01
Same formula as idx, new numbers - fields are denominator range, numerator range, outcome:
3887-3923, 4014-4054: 1.34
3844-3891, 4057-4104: 1.28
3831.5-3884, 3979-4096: 1.35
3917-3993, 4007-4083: 1.33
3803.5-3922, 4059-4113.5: 1.30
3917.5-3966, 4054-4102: 1.25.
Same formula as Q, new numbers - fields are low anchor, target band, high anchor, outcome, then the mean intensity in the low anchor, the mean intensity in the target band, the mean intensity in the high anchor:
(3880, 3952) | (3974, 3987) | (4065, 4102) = 0.12 mag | 11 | 10.6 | 13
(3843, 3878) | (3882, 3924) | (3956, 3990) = 0.03 mag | 12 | 10.8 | 9.83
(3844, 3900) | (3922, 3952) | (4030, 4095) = 0.06 mag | 11.1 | 11.3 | 13.6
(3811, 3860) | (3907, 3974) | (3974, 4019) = 0.09 mag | 10.4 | 11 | 12.8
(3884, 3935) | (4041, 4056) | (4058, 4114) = -0.11 mag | 10.8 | 13.5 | 12.6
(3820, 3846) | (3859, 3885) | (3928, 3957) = -0.18 mag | 9.25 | 11.8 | 11.3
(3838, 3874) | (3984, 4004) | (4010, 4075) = 0.01 mag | 11.7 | 13.1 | 13.8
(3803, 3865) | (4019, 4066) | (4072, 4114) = -0.16 mag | 10.6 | 13.8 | 12.2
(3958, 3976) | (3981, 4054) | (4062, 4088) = -0.24 mag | 8.49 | 13.5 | 13.7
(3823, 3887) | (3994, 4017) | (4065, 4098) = -0.12 mag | 10.7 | 14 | 13.3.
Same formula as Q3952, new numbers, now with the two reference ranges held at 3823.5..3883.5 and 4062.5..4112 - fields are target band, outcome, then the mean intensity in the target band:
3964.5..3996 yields 3.69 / 10.3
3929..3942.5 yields 1.40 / 10.2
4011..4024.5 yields -2.70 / 14.3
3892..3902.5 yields 0.99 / 10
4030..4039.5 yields -1.26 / 13.7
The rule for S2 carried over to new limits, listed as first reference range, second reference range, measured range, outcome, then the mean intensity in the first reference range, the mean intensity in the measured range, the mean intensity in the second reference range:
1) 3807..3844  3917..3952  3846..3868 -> -0.16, 9.94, 12.1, 11.5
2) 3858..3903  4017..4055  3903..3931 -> -0.03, 10.9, 11.9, 13.7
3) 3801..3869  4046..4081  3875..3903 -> 0.14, 10.7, 10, 13.9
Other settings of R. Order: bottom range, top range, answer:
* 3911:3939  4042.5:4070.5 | 1.21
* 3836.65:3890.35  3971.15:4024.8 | 1.14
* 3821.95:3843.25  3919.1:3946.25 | 1.29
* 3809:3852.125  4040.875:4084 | 1.35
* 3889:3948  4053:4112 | 1.15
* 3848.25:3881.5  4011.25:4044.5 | 1.15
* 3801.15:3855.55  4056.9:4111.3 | 1.24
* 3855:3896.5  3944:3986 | 0.94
